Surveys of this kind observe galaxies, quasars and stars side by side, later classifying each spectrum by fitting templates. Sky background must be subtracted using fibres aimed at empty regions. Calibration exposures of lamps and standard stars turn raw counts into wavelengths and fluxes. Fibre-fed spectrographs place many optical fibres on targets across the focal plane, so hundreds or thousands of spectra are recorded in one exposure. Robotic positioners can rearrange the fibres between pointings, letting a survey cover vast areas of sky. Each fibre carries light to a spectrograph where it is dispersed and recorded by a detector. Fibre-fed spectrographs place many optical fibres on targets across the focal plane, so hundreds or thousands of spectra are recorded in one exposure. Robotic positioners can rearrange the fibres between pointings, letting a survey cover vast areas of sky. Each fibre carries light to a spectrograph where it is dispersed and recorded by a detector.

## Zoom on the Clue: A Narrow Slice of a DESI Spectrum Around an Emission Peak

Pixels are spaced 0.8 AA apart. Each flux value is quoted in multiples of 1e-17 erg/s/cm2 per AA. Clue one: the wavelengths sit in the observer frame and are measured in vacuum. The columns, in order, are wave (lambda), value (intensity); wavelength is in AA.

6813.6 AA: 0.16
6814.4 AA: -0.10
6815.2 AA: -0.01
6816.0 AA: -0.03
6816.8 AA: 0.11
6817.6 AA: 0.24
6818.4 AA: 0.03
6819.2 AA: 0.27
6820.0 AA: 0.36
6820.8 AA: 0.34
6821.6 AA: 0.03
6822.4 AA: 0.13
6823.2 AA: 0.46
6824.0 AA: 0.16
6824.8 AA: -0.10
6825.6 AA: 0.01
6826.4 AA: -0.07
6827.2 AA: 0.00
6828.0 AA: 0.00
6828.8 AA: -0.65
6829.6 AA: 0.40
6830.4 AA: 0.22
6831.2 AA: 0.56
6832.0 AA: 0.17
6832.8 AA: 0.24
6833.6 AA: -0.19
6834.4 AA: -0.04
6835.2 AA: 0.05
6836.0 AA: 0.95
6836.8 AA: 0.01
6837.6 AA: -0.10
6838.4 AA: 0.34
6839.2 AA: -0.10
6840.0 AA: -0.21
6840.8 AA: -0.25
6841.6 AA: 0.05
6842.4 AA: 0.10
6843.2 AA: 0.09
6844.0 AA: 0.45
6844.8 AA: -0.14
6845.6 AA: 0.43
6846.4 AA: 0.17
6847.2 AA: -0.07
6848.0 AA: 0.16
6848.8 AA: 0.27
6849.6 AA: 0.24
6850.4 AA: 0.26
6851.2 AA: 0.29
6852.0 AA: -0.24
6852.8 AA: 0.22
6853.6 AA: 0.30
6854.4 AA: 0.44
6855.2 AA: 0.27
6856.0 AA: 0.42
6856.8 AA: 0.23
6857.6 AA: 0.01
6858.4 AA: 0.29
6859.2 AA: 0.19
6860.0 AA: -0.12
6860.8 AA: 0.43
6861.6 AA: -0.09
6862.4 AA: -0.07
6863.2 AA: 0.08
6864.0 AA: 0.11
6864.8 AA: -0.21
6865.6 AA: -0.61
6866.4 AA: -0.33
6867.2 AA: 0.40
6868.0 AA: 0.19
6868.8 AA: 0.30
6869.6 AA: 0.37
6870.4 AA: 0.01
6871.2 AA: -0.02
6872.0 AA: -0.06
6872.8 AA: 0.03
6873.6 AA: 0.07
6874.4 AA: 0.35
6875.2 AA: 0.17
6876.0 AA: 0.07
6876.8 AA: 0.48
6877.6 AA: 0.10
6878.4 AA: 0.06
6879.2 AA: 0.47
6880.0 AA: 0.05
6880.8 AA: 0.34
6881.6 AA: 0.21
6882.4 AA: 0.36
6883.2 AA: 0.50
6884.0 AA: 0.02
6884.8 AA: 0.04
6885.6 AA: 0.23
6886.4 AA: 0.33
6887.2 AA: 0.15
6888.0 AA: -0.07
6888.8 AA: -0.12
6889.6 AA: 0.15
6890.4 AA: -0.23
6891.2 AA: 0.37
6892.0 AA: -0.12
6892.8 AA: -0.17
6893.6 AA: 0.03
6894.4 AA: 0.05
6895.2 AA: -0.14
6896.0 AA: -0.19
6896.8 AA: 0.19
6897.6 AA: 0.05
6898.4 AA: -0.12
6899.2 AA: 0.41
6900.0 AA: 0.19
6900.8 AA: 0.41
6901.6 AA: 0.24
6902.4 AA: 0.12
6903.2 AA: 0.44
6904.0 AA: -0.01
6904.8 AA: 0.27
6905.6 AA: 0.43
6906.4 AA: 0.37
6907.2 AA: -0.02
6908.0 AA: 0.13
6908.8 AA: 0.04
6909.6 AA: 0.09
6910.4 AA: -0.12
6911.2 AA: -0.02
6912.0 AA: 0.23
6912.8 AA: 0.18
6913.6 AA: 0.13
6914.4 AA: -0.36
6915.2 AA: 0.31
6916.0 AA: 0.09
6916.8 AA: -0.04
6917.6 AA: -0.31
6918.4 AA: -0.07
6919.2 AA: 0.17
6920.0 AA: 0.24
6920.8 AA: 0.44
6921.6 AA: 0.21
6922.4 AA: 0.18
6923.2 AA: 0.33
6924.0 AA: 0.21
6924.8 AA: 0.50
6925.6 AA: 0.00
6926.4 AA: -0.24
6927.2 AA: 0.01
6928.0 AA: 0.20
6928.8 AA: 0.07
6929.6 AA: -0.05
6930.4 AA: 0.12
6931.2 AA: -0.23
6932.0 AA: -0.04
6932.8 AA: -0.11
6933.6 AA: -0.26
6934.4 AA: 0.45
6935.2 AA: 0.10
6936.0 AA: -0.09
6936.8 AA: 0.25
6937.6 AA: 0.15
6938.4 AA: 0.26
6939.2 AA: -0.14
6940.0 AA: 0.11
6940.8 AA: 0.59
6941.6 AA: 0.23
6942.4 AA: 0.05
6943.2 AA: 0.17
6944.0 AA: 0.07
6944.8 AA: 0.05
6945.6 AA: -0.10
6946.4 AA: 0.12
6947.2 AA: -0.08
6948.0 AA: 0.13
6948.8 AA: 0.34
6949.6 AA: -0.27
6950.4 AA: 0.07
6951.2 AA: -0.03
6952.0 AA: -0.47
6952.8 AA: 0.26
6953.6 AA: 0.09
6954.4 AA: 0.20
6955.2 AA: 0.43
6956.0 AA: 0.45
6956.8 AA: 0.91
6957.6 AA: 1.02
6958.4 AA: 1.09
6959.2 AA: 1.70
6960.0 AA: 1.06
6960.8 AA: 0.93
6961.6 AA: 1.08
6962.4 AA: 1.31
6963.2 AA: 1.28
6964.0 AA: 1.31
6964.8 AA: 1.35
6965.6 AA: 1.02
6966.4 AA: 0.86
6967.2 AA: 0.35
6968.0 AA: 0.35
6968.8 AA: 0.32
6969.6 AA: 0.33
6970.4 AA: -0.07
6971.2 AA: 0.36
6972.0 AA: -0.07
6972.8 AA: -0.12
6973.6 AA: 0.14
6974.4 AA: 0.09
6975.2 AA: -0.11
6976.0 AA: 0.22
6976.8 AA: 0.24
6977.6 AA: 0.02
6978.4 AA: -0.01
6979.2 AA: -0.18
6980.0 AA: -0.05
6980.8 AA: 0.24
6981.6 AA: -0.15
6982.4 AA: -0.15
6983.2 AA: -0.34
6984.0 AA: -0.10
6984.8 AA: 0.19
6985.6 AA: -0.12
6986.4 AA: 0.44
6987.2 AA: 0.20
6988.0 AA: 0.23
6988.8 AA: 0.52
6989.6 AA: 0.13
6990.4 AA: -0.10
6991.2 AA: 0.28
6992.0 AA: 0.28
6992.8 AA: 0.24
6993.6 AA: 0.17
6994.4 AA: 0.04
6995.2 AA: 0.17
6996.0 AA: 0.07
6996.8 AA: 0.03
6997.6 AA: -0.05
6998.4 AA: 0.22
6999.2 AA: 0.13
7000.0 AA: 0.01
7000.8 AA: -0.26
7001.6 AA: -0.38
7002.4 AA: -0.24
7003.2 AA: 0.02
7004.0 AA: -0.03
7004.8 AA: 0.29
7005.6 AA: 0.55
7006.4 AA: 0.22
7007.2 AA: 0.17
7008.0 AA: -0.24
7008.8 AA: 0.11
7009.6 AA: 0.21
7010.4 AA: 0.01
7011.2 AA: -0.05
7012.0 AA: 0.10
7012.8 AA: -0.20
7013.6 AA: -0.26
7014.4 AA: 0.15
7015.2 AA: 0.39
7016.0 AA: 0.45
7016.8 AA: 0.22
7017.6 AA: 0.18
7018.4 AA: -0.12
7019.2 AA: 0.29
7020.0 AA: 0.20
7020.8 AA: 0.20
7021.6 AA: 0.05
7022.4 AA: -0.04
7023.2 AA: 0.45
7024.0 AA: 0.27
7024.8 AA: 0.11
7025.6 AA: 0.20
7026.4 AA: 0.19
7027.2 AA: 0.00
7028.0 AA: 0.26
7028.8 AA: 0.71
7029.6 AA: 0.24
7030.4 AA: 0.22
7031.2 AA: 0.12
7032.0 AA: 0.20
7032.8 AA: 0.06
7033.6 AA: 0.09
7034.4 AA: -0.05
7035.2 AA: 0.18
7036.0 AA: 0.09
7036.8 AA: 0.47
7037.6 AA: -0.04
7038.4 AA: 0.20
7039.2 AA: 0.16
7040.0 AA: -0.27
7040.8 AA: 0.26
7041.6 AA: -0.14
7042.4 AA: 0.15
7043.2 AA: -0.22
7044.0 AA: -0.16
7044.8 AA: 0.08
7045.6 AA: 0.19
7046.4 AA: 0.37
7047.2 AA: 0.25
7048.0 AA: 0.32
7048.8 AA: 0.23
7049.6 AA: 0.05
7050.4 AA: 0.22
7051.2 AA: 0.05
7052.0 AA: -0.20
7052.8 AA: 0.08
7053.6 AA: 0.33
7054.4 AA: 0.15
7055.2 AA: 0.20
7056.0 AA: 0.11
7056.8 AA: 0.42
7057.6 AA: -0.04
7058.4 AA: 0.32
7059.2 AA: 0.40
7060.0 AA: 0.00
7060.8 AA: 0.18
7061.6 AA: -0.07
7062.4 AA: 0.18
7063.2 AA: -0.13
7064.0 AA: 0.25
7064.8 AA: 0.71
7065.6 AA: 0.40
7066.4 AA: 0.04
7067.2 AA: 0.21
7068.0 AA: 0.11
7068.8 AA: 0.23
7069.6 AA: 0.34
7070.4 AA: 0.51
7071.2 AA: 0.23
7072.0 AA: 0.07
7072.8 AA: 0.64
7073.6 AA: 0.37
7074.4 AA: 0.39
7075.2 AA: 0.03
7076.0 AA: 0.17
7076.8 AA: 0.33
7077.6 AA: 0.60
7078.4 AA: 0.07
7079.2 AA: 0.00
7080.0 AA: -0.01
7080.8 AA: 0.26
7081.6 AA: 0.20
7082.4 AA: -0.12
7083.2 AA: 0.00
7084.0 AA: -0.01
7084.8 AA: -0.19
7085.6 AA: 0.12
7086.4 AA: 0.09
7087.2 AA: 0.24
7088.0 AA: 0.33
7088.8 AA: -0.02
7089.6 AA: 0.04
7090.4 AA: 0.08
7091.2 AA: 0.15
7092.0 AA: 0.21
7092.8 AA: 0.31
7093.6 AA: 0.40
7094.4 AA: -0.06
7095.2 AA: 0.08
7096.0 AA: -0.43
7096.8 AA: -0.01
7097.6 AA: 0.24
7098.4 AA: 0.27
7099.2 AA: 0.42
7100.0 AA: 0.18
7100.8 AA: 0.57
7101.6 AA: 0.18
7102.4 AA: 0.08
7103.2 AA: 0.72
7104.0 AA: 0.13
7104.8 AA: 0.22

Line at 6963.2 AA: [O II]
